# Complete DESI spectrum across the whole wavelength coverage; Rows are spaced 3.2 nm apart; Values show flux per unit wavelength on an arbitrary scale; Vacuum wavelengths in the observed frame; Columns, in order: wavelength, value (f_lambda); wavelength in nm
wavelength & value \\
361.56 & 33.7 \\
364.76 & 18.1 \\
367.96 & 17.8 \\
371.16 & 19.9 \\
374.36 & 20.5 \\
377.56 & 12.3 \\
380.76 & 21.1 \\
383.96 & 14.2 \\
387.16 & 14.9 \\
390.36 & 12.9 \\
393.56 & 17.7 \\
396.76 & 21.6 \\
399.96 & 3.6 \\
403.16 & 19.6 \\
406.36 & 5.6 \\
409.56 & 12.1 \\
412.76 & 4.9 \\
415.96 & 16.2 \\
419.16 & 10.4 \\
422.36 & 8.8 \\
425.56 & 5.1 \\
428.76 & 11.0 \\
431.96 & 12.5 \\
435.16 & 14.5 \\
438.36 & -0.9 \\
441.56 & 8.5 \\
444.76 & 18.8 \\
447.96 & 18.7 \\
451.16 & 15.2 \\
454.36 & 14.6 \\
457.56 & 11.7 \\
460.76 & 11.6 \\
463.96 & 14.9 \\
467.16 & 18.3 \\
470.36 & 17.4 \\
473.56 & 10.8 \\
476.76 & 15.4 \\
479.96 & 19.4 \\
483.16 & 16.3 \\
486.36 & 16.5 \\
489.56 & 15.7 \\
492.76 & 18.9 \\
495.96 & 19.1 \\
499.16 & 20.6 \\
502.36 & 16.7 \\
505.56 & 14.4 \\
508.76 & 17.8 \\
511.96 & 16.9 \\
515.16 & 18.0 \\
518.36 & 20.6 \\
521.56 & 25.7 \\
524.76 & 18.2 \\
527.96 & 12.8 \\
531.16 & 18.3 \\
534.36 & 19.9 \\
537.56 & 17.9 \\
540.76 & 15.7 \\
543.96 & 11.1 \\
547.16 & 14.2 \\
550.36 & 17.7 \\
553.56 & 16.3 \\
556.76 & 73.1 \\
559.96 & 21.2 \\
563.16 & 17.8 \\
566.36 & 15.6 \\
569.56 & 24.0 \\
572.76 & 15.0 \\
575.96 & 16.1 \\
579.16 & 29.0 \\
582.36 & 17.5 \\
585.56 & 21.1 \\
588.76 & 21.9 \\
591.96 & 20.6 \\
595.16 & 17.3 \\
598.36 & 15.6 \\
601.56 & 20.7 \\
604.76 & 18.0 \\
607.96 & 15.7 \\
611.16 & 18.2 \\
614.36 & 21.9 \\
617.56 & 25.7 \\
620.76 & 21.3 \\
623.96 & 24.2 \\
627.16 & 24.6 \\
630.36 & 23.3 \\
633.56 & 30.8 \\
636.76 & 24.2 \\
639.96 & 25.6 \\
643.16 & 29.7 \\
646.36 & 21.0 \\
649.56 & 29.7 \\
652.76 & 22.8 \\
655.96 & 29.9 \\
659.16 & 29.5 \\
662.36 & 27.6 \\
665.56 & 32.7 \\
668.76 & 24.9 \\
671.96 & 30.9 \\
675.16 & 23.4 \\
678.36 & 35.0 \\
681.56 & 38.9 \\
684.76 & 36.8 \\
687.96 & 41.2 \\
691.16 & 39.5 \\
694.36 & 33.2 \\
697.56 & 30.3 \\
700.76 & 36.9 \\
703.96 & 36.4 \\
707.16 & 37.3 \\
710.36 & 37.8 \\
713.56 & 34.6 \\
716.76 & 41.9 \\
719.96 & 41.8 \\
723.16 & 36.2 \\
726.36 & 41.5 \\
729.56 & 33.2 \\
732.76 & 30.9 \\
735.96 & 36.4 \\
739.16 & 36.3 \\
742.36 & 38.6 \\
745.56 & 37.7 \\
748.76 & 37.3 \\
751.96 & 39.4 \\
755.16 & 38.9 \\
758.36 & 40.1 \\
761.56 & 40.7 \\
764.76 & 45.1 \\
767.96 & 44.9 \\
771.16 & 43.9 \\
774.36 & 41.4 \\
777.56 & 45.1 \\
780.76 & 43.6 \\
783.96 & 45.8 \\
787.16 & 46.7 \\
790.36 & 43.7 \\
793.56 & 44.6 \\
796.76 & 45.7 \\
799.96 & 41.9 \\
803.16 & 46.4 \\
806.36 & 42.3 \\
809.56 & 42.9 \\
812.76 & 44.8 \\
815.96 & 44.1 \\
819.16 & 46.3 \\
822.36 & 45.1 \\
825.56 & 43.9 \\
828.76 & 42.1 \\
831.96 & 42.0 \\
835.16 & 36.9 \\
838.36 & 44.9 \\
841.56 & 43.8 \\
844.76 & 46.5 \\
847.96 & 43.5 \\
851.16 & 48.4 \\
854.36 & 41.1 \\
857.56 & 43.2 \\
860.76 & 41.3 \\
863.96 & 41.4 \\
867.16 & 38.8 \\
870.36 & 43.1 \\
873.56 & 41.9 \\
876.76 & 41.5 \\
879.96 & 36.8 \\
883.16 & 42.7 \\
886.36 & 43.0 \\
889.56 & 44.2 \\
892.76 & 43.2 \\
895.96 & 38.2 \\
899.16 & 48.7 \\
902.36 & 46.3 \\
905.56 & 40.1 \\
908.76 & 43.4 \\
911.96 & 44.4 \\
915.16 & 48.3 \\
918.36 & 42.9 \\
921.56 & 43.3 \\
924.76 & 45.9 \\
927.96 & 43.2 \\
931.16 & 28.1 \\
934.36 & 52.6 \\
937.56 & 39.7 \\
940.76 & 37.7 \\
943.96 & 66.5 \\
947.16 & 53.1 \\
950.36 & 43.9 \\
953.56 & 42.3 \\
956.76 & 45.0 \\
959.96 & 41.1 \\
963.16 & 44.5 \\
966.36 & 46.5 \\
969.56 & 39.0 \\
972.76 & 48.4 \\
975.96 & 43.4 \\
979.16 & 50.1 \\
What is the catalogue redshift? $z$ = 0.701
